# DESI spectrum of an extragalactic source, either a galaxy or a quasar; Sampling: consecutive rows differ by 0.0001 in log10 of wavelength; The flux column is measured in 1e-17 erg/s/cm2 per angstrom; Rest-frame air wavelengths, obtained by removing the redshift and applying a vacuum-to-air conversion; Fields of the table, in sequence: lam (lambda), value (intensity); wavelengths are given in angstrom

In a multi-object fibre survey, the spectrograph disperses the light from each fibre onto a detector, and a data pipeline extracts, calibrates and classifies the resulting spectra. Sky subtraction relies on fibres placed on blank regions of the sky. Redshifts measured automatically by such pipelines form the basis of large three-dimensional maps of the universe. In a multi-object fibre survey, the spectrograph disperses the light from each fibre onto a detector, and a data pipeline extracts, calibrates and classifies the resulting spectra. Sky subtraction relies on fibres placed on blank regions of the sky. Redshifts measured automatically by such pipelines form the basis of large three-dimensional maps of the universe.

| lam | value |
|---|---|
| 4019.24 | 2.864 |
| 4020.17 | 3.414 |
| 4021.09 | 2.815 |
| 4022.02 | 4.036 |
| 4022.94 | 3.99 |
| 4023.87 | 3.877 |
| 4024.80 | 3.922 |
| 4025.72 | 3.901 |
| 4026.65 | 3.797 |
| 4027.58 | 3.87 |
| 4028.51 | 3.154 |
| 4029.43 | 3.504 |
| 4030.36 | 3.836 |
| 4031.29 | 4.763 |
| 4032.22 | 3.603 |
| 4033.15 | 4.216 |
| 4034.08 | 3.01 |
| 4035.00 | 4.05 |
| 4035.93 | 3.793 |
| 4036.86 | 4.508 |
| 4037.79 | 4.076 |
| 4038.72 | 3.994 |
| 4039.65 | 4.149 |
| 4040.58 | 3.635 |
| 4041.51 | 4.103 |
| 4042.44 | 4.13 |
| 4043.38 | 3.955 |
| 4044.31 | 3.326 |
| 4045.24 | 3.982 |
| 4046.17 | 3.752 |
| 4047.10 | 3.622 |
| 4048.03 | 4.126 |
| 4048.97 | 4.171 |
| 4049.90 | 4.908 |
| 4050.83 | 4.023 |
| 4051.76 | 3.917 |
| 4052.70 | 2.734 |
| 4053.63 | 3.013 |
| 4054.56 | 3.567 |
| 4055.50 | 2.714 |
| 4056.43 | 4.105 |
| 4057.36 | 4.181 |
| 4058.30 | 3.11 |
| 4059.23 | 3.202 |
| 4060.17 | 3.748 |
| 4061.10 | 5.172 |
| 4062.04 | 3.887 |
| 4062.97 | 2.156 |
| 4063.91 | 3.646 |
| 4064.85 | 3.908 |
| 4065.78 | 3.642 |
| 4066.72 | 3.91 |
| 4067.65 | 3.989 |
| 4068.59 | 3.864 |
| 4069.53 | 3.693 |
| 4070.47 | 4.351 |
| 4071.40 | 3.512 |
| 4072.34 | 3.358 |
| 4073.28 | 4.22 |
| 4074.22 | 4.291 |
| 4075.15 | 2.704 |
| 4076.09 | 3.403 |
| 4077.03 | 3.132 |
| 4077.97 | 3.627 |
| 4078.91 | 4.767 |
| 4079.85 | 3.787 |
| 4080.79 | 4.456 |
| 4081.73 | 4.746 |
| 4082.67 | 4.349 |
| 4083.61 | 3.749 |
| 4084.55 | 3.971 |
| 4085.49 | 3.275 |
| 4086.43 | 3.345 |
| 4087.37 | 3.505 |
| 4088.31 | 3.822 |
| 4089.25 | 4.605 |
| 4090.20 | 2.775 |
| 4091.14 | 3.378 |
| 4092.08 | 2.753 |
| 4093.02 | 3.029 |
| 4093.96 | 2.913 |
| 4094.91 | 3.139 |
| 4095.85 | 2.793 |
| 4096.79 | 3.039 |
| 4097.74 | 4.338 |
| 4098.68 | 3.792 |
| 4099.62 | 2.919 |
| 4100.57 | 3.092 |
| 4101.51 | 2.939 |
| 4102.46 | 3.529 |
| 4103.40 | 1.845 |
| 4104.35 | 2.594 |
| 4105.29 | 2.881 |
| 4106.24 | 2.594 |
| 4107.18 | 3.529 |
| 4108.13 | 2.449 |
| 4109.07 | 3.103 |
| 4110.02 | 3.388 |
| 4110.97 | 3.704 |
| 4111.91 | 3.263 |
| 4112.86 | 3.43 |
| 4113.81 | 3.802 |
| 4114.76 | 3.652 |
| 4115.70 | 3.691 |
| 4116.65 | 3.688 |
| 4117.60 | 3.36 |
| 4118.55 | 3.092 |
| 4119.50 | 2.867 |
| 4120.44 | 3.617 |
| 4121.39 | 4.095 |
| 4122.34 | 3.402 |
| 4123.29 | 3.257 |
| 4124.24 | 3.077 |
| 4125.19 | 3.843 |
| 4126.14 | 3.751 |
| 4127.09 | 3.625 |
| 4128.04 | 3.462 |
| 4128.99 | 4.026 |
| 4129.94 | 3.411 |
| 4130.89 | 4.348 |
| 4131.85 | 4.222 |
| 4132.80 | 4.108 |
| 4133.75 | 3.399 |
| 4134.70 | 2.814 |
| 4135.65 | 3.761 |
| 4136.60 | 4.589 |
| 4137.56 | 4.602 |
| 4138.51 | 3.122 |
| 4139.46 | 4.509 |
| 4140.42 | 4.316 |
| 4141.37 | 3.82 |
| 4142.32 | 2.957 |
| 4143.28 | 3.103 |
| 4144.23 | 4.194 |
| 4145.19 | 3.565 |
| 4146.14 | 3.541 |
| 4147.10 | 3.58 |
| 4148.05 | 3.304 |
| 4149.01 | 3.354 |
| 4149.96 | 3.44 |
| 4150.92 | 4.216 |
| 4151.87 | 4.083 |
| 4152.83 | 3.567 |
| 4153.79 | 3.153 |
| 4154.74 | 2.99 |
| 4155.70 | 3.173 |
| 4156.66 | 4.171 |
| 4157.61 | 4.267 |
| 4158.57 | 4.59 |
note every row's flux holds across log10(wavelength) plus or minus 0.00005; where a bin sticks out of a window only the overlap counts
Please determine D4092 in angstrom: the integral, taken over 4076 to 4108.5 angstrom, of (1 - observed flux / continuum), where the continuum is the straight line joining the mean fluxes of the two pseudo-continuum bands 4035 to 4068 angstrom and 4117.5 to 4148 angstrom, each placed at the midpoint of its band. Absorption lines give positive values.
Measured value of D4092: 2.9 angstrom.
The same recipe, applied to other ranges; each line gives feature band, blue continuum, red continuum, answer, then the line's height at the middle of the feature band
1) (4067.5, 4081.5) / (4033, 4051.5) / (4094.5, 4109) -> -1.46 angstrom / 3.46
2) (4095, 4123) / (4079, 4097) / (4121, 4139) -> 3.07 angstrom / 3.66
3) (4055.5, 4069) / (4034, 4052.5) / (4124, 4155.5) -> 0.67 angstrom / 3.91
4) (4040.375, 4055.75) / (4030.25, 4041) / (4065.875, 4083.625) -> 0.73 angstrom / 3.95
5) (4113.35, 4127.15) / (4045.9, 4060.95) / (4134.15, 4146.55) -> 0.85 angstrom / 3.75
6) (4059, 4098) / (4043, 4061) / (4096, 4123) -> -1.65 angstrom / 3.51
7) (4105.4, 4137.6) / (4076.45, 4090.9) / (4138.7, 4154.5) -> 1.62 angstrom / 3.73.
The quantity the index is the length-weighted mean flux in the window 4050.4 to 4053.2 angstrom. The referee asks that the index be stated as 3.54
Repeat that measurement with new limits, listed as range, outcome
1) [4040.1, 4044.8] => 3.83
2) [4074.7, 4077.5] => 3.08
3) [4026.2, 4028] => 3.83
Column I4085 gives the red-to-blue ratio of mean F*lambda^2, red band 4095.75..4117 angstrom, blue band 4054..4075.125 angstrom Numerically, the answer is 0.9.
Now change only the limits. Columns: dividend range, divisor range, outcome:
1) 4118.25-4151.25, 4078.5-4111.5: 1.10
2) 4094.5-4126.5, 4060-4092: 0.88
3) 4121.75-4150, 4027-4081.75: 1.01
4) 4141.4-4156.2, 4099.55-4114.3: 1.16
